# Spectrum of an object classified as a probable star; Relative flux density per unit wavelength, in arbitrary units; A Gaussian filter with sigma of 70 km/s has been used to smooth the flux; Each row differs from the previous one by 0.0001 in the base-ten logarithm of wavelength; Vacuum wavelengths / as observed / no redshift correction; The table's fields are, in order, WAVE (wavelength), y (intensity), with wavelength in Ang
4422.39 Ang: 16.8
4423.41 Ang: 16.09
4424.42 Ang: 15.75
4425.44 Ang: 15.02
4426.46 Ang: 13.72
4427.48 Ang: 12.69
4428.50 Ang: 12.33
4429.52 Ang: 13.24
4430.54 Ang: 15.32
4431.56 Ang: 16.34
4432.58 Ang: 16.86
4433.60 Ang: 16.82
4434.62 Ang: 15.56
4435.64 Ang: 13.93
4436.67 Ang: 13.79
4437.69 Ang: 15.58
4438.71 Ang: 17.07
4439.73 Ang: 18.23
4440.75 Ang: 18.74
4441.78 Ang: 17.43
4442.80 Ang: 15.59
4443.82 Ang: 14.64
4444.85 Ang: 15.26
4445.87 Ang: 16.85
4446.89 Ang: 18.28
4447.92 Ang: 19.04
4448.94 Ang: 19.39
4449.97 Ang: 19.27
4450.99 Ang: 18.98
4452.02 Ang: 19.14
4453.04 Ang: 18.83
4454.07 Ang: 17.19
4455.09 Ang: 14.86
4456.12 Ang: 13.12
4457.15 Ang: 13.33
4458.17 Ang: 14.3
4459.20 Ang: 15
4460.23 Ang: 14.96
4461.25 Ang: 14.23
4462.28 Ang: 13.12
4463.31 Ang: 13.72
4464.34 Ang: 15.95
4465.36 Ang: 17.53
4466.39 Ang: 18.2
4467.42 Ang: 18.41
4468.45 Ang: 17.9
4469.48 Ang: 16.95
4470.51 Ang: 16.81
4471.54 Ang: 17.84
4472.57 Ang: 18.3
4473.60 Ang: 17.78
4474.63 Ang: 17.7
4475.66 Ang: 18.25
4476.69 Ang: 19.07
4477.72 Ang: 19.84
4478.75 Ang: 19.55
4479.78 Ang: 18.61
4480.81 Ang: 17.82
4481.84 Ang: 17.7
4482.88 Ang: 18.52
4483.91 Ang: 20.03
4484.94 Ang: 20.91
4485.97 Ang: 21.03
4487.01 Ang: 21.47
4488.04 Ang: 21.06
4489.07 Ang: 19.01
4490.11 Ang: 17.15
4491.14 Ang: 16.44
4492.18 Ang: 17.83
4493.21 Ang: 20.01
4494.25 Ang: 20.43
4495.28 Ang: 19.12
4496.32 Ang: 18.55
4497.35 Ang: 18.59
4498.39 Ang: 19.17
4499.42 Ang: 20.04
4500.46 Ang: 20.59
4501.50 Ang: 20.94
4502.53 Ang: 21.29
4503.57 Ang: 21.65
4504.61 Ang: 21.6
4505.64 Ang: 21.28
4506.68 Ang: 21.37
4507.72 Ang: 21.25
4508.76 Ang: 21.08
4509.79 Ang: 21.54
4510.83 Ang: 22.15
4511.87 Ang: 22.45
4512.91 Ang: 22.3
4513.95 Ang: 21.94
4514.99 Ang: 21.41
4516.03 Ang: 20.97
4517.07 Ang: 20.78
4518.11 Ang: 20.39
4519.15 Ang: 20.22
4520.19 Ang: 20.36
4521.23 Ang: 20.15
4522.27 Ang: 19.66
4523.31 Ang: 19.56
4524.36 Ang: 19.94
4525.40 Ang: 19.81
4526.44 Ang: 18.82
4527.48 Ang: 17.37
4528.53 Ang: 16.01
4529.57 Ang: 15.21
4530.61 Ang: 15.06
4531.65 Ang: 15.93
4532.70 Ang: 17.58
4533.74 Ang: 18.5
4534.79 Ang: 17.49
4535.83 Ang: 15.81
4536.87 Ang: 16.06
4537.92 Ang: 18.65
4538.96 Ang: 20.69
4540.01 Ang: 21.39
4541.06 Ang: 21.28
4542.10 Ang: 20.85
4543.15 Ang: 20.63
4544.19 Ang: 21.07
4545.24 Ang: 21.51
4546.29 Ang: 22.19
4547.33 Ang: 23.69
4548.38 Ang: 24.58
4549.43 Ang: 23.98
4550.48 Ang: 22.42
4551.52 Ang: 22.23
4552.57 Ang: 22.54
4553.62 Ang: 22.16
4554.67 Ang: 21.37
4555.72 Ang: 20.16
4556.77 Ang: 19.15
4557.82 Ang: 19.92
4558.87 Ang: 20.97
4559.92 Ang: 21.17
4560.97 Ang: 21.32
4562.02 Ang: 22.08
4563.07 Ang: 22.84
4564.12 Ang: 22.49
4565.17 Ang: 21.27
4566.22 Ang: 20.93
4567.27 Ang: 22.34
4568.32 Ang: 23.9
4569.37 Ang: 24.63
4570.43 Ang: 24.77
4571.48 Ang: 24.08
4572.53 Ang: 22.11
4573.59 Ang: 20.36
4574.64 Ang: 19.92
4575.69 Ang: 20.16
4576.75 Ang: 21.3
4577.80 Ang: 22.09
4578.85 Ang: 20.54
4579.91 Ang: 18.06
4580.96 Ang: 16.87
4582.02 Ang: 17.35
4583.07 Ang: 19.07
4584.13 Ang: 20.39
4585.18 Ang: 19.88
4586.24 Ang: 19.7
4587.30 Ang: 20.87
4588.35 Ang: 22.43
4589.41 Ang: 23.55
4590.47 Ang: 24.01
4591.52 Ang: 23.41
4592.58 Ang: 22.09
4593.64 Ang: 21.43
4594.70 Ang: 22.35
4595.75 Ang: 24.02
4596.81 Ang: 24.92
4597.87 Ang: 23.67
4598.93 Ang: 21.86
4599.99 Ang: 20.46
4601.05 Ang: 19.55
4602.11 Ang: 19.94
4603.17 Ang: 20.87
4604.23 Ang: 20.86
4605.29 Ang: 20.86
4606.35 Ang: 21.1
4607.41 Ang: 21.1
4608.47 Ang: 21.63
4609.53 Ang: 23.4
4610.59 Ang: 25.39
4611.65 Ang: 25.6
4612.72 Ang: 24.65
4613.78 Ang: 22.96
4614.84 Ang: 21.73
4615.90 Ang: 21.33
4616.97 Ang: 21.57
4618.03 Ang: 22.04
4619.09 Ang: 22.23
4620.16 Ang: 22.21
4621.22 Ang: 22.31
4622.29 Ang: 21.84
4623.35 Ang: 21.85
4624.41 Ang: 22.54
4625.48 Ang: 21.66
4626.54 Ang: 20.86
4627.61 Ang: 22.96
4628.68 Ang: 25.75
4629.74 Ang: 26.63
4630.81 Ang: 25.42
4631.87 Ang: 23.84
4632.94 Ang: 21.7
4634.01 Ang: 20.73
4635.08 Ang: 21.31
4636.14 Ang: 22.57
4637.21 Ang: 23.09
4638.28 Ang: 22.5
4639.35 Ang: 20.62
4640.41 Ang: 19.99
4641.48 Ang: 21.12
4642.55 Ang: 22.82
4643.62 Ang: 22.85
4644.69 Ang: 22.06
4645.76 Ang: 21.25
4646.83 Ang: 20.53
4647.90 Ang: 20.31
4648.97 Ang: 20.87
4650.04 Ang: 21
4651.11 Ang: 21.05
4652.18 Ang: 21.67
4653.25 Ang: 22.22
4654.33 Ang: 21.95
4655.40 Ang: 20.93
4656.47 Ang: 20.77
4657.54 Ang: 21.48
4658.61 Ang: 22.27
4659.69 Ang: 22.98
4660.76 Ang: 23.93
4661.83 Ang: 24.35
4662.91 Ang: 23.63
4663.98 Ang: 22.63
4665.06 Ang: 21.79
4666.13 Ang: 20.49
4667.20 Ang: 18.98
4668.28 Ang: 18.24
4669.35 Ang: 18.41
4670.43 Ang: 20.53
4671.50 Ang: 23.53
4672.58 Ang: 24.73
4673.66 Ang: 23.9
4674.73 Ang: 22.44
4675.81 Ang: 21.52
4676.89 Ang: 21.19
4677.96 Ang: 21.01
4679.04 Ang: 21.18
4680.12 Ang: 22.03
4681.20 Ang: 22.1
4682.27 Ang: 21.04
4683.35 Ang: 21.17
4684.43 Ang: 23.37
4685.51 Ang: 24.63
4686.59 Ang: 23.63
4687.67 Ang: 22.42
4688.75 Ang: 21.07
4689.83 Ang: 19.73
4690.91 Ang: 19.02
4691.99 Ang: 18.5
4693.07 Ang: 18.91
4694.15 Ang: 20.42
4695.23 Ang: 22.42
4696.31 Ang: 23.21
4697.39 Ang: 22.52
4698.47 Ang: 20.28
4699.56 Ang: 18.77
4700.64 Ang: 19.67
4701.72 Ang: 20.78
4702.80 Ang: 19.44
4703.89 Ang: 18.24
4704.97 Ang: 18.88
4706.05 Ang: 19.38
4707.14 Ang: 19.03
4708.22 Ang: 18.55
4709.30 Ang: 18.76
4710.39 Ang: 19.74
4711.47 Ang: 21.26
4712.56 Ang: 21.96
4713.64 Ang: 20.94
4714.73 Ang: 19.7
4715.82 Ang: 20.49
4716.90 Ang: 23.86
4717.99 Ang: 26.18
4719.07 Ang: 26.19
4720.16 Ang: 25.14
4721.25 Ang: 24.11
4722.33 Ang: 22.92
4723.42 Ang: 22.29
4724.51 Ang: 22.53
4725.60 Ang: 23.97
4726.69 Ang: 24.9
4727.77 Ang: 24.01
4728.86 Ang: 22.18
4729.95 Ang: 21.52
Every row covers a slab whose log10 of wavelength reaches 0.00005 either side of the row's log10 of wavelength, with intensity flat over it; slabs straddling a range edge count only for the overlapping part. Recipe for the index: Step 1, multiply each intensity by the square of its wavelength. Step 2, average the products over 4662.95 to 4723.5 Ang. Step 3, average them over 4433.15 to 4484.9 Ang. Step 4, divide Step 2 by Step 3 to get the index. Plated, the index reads 1.4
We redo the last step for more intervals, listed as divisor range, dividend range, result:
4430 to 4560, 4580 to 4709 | 1.22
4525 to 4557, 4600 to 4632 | 1.17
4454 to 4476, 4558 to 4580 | 1.42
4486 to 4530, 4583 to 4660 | 1.16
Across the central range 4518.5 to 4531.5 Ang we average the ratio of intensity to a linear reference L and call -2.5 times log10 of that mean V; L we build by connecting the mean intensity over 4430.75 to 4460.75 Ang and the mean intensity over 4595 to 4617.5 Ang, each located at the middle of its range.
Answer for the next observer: 0.05 mag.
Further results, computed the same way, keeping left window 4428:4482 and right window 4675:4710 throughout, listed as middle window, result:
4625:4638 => -0.17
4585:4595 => -0.16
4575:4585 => -0.04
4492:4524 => -0.17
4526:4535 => 0.07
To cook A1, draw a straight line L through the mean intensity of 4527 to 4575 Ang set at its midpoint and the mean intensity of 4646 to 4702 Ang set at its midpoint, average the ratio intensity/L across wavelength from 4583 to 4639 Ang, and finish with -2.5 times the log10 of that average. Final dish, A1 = -0.06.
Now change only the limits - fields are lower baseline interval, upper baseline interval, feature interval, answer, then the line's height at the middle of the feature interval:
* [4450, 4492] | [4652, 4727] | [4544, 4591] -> -0.12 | 19.3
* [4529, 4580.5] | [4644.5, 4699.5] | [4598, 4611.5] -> -0.02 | 21.1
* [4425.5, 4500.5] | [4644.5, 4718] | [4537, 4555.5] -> -0.16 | 18.8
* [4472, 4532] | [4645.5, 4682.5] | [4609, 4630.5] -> -0.09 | 21.1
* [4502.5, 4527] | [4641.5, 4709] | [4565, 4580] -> -0.04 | 21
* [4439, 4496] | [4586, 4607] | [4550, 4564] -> -0.04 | 20.6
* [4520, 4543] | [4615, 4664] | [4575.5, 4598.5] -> -0.05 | 20.4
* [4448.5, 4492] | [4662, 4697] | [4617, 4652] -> -0.07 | 20.7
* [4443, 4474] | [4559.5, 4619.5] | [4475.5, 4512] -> -0.11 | 18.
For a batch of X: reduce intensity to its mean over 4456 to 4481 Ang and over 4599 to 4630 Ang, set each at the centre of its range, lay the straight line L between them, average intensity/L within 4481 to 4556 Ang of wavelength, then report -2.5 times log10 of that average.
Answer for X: -0.08 mag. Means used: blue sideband 16.8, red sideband 22.2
